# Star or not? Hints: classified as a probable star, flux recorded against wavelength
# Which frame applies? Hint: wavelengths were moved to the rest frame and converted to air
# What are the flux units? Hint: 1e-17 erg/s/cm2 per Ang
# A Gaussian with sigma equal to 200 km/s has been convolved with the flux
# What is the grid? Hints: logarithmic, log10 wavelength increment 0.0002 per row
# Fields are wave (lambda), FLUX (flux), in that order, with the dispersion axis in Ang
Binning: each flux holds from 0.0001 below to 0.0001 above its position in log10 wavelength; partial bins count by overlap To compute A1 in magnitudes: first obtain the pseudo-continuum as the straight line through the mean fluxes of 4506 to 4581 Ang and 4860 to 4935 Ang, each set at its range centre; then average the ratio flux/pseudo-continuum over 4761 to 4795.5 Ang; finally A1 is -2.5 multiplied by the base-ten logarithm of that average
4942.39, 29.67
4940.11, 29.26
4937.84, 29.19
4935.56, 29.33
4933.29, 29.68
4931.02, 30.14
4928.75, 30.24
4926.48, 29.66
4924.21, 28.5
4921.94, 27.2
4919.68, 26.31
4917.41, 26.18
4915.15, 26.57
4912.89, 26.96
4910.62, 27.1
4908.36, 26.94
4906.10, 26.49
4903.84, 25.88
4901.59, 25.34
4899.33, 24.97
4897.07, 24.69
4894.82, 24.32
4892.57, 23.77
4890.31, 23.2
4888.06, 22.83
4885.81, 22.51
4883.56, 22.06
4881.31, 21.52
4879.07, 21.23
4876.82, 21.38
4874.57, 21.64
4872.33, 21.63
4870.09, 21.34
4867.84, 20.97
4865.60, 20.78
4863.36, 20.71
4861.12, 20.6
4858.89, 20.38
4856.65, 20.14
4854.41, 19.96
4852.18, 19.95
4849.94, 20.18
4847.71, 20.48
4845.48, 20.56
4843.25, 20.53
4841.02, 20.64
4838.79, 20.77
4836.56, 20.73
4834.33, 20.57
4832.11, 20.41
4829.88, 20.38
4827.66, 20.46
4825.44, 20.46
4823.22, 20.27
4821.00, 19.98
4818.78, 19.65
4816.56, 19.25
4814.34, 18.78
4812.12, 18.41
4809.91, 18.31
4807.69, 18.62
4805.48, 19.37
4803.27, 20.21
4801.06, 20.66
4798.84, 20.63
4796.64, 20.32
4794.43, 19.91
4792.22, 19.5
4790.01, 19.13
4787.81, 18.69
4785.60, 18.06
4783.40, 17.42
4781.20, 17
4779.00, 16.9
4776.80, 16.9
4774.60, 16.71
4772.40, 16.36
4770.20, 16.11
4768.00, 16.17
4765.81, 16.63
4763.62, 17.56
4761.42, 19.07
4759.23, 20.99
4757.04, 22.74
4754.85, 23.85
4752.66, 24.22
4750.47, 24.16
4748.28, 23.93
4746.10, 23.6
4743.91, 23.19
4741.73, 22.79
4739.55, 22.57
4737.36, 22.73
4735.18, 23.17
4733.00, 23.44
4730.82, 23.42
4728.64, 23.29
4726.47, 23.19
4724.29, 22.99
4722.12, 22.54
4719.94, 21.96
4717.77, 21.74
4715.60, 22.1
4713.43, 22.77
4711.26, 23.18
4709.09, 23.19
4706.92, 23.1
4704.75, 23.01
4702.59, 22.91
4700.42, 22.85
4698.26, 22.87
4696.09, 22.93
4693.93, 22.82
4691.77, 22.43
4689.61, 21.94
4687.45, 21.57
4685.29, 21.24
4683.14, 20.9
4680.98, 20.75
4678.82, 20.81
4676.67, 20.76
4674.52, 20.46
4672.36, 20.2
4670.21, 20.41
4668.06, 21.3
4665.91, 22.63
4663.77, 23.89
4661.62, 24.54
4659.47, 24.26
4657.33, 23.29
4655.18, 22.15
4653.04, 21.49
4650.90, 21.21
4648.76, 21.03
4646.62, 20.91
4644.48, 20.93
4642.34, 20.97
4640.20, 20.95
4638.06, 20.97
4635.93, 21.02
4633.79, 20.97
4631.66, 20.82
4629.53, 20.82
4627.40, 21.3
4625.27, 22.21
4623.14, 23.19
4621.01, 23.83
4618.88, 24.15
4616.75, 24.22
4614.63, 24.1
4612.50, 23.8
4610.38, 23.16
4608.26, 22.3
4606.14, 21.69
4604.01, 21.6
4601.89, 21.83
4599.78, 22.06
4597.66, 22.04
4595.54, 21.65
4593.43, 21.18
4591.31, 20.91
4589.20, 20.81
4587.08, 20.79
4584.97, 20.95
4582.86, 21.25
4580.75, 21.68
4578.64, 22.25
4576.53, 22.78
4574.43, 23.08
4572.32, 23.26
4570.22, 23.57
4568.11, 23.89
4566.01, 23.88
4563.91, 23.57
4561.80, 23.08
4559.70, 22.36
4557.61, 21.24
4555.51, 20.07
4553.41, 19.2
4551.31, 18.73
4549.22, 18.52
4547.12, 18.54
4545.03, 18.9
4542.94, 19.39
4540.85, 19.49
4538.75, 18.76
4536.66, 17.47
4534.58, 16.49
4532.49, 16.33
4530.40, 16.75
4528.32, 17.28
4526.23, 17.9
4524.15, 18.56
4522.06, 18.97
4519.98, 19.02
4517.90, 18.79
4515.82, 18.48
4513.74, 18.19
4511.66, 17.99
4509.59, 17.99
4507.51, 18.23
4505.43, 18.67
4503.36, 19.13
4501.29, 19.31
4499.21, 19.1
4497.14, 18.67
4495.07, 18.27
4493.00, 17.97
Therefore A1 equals 0.29 mag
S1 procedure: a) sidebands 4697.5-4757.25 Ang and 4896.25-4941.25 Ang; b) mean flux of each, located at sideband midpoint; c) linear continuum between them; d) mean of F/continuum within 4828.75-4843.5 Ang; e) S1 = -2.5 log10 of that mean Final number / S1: 0.238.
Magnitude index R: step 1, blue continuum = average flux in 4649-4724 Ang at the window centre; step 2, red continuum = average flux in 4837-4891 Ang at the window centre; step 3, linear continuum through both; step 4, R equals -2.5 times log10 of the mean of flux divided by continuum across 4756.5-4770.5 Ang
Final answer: 0.18 mag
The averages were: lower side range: 22.2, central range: 18.4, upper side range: 21.1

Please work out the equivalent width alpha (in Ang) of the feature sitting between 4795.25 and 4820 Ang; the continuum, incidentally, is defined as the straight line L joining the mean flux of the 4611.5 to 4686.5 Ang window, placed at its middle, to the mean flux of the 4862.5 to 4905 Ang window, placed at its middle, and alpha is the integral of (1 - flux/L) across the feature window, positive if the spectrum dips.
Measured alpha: 3.3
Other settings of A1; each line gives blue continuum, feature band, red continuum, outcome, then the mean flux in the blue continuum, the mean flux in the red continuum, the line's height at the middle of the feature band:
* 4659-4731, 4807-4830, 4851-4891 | 0.11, 22.3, 21.2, 21.6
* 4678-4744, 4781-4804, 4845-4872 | 0.11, 22.5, 20.5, 21.4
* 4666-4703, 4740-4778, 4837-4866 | 0.04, 21.6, 20.4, 21.1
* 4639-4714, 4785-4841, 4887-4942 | 0.25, 22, 26.9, 24.8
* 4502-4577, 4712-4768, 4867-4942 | 0.03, 19.7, 25.5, 22.9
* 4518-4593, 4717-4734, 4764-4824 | -0.20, 20.3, 18.5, 19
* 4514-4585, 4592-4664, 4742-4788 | -0.12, 20.1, 19.6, 19.9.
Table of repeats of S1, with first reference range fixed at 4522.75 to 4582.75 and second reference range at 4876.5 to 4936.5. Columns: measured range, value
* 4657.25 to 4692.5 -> 0.018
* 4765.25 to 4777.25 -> 0.396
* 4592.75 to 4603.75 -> -0.041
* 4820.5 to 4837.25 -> 0.201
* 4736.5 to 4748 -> 0.008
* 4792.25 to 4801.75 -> 0.188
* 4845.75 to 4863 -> 0.226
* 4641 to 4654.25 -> 0.033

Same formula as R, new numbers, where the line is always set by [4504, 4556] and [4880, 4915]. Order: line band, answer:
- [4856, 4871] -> 0.16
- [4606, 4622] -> -0.19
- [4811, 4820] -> 0.22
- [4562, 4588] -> -0.18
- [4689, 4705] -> -0.08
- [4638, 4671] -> -0.08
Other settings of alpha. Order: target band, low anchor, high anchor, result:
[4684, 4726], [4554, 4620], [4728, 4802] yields -3.08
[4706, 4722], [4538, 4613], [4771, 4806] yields -2.44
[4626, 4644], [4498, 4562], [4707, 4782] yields -0.93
